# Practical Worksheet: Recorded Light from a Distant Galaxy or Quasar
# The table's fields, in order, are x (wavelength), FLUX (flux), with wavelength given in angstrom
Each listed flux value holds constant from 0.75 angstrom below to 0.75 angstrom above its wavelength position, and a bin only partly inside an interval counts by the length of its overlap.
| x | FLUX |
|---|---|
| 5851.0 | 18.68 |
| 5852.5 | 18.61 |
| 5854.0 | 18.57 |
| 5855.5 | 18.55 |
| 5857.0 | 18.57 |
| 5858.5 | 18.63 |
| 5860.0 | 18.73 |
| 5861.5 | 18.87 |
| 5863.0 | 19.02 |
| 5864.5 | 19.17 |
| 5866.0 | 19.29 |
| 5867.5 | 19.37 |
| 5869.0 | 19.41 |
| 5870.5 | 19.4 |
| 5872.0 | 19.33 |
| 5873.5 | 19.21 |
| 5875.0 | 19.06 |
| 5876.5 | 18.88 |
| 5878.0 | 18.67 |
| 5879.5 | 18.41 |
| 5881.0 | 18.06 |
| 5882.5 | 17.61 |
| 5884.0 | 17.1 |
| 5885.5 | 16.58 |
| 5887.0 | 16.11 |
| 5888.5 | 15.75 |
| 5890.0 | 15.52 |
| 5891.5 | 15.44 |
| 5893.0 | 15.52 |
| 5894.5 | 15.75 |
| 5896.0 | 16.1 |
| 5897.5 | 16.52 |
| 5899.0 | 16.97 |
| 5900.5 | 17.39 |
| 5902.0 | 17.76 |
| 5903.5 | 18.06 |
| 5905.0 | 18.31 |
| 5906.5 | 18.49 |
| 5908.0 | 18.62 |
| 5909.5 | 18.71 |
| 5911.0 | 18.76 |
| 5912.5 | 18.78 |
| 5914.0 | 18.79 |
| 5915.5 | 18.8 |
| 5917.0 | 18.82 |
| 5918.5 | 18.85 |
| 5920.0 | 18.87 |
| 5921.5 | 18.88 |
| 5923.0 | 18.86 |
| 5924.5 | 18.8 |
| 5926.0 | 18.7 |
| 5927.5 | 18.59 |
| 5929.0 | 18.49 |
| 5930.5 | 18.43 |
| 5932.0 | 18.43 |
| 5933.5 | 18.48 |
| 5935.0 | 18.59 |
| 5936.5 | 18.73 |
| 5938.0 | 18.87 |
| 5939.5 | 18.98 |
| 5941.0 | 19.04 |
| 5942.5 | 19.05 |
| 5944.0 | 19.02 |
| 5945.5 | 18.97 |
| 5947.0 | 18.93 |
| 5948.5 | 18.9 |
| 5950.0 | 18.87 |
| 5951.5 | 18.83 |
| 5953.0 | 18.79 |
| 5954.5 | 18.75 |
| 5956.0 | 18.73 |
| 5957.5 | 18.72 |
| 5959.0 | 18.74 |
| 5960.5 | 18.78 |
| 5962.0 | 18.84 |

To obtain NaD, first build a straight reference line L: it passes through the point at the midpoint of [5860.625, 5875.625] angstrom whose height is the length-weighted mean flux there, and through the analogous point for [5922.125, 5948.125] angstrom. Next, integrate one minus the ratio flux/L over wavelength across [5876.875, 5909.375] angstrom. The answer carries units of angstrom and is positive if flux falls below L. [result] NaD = 3.3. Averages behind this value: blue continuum 19.2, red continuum 18.8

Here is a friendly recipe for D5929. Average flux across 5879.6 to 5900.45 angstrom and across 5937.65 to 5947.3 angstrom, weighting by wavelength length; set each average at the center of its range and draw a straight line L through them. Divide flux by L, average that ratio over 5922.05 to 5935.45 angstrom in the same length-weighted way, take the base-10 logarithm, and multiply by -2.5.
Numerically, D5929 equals -0.02 mag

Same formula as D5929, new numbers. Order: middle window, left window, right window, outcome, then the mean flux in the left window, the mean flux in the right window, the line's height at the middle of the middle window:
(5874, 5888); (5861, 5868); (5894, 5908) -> 0.03 mag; 19.1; 17.4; 18.3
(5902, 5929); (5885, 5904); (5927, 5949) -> -0.07 mag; 16.4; 18.8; 17.5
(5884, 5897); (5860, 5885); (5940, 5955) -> 0.18 mag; 18.8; 18.9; 18.8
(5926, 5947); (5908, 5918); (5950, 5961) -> 0.00 mag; 18.8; 18.8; 18.8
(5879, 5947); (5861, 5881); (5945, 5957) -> 0.06 mag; 19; 18.8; 18.9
